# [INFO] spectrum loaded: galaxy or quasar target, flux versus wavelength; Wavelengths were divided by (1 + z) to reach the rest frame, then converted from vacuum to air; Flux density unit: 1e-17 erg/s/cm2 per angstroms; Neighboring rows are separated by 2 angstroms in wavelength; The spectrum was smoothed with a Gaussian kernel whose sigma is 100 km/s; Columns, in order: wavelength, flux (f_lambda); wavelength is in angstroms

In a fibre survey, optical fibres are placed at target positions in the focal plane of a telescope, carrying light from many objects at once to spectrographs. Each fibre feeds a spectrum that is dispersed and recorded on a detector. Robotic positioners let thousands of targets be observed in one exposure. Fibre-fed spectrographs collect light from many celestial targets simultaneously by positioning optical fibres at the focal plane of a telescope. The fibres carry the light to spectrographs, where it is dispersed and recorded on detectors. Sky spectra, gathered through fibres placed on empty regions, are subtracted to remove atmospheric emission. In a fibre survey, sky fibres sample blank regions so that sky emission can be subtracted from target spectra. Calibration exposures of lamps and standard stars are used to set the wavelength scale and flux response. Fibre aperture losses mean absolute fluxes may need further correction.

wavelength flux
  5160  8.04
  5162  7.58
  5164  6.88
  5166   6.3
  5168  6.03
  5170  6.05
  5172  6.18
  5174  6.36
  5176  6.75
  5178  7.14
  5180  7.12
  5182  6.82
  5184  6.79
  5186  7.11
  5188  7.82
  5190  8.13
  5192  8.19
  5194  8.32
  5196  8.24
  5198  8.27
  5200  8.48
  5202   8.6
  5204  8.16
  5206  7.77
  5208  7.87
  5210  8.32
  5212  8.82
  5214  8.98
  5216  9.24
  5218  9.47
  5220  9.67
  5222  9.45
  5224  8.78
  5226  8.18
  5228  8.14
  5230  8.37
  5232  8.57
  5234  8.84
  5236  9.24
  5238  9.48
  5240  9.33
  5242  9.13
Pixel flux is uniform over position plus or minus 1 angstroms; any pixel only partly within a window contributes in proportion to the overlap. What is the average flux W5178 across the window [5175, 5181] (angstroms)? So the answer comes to 7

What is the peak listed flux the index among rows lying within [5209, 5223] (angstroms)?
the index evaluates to 9.67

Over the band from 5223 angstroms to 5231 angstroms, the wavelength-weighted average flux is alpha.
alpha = 8.37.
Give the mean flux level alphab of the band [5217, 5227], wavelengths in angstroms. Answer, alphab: 9.11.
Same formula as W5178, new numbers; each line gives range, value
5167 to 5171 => 6.04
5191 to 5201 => 8.3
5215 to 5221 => 9.46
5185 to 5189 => 7.46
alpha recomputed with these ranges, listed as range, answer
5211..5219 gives 9.13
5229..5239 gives 8.9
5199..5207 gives 8.25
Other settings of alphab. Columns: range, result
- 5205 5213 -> 8.2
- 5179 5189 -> 7.13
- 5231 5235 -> 8.71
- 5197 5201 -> 8.38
